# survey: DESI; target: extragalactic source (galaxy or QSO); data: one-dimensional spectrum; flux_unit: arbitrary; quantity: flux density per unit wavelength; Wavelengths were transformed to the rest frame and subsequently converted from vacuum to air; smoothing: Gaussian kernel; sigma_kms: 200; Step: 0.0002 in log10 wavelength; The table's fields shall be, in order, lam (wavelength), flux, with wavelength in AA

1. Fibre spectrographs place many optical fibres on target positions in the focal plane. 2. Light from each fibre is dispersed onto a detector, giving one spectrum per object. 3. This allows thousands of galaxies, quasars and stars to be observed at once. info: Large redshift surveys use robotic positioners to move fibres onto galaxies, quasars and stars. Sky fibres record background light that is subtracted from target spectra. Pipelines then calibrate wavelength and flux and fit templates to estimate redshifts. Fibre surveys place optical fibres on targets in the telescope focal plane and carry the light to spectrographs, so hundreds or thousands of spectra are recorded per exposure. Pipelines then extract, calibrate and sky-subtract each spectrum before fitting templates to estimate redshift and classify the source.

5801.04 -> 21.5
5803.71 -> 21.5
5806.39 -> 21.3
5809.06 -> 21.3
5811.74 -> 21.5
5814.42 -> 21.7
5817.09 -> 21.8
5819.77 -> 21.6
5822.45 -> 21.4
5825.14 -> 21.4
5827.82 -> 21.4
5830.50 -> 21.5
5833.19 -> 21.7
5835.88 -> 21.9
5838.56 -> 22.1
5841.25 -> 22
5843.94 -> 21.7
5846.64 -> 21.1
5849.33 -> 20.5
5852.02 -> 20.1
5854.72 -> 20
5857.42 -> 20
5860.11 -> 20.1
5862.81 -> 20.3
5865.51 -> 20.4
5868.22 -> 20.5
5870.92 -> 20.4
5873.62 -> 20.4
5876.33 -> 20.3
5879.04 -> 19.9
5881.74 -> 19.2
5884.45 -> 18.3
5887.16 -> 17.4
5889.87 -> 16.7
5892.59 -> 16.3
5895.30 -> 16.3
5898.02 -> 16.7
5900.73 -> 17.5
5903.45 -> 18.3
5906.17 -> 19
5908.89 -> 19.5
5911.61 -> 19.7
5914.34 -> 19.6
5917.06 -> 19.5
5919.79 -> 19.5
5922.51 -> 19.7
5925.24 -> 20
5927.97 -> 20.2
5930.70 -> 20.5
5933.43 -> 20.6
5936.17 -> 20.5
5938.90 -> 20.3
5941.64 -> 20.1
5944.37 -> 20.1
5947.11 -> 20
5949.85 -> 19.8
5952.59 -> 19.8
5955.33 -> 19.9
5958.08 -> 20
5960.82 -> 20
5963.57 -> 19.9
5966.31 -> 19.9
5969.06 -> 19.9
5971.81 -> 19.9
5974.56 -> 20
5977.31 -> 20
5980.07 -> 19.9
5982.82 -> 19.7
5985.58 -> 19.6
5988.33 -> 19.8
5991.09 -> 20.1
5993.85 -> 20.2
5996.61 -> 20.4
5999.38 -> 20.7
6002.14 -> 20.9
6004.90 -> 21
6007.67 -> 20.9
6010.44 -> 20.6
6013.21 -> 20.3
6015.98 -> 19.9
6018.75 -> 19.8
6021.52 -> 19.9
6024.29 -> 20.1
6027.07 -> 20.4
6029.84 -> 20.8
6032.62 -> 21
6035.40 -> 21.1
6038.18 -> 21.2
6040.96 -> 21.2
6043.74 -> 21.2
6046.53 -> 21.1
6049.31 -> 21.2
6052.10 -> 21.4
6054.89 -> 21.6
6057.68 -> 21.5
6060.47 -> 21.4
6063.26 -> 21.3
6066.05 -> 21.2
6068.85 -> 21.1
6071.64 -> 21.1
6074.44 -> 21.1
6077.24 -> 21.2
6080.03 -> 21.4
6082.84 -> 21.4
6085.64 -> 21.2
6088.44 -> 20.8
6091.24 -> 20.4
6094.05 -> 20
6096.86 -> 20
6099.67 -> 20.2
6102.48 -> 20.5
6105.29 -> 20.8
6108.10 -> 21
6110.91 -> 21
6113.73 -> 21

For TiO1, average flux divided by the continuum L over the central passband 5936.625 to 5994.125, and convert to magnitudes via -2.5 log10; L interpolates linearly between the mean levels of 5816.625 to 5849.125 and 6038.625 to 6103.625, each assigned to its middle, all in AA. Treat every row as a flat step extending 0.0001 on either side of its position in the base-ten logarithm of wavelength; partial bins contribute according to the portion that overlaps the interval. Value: 0.07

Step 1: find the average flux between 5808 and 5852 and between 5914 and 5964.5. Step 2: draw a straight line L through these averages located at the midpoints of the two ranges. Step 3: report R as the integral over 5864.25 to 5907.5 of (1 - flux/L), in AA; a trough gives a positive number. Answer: 4.5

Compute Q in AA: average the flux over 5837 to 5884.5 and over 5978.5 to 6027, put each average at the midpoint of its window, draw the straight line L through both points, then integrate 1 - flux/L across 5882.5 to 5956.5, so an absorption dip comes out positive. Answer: 4.6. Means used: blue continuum 20.5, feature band 19.1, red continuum 20.2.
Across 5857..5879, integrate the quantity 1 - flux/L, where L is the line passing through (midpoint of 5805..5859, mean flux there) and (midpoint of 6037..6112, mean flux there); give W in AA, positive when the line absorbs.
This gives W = 1.0 AA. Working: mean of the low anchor 21.3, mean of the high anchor 21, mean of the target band 20.3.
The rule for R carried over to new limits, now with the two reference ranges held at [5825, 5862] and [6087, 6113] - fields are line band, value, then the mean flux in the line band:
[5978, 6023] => 1.1 AA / 20.2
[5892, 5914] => 3.1 AA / 18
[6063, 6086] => -0.7 AA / 21.2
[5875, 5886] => 0.8 AA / 19.4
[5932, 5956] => 0.9 AA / 20.1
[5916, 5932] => 0.8 AA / 19.9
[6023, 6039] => -0.1 AA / 20.8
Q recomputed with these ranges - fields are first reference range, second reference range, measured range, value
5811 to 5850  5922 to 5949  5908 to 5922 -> 0.6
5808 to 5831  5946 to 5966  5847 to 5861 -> 0.6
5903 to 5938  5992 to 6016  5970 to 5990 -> 0.5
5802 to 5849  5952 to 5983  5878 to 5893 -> 2.0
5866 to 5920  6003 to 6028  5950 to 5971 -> -0.3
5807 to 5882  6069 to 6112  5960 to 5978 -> 0.8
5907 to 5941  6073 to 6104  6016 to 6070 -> -1.1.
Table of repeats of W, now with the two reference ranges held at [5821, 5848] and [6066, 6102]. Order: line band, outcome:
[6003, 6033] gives 0.9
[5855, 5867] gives 0.8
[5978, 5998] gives 1.1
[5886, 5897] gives 2.4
